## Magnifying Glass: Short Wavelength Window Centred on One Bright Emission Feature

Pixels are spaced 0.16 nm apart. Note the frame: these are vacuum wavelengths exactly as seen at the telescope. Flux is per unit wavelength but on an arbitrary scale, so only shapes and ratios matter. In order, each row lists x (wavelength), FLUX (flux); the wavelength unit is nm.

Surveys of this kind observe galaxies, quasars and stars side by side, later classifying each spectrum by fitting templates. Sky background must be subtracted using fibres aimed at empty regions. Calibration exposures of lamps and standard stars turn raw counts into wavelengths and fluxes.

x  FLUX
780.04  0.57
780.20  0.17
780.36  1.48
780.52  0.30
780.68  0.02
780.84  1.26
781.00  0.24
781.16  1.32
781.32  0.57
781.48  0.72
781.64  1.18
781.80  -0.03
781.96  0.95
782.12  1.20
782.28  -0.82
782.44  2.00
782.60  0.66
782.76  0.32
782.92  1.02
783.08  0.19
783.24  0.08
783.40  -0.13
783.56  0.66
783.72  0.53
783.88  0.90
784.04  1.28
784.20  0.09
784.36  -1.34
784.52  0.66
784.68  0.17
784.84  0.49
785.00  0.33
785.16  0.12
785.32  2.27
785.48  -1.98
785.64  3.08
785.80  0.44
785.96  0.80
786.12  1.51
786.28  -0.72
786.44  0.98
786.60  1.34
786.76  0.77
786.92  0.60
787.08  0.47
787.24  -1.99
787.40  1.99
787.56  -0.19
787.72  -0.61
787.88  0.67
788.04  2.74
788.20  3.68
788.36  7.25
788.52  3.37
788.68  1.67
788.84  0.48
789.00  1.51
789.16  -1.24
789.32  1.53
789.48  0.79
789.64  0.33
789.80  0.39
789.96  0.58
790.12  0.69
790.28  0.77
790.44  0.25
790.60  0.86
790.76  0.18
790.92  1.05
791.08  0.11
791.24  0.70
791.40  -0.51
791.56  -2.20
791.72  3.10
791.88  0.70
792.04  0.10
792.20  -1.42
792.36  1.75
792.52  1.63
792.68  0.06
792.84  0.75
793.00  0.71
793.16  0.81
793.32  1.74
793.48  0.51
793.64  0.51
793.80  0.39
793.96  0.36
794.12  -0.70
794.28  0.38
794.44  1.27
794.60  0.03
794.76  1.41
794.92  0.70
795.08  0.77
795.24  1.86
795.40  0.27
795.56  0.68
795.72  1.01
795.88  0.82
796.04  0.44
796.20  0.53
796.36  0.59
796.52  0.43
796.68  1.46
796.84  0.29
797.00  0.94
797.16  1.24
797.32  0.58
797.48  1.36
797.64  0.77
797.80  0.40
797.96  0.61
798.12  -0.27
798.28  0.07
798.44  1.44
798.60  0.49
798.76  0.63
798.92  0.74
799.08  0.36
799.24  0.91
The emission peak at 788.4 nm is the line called H-gamma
